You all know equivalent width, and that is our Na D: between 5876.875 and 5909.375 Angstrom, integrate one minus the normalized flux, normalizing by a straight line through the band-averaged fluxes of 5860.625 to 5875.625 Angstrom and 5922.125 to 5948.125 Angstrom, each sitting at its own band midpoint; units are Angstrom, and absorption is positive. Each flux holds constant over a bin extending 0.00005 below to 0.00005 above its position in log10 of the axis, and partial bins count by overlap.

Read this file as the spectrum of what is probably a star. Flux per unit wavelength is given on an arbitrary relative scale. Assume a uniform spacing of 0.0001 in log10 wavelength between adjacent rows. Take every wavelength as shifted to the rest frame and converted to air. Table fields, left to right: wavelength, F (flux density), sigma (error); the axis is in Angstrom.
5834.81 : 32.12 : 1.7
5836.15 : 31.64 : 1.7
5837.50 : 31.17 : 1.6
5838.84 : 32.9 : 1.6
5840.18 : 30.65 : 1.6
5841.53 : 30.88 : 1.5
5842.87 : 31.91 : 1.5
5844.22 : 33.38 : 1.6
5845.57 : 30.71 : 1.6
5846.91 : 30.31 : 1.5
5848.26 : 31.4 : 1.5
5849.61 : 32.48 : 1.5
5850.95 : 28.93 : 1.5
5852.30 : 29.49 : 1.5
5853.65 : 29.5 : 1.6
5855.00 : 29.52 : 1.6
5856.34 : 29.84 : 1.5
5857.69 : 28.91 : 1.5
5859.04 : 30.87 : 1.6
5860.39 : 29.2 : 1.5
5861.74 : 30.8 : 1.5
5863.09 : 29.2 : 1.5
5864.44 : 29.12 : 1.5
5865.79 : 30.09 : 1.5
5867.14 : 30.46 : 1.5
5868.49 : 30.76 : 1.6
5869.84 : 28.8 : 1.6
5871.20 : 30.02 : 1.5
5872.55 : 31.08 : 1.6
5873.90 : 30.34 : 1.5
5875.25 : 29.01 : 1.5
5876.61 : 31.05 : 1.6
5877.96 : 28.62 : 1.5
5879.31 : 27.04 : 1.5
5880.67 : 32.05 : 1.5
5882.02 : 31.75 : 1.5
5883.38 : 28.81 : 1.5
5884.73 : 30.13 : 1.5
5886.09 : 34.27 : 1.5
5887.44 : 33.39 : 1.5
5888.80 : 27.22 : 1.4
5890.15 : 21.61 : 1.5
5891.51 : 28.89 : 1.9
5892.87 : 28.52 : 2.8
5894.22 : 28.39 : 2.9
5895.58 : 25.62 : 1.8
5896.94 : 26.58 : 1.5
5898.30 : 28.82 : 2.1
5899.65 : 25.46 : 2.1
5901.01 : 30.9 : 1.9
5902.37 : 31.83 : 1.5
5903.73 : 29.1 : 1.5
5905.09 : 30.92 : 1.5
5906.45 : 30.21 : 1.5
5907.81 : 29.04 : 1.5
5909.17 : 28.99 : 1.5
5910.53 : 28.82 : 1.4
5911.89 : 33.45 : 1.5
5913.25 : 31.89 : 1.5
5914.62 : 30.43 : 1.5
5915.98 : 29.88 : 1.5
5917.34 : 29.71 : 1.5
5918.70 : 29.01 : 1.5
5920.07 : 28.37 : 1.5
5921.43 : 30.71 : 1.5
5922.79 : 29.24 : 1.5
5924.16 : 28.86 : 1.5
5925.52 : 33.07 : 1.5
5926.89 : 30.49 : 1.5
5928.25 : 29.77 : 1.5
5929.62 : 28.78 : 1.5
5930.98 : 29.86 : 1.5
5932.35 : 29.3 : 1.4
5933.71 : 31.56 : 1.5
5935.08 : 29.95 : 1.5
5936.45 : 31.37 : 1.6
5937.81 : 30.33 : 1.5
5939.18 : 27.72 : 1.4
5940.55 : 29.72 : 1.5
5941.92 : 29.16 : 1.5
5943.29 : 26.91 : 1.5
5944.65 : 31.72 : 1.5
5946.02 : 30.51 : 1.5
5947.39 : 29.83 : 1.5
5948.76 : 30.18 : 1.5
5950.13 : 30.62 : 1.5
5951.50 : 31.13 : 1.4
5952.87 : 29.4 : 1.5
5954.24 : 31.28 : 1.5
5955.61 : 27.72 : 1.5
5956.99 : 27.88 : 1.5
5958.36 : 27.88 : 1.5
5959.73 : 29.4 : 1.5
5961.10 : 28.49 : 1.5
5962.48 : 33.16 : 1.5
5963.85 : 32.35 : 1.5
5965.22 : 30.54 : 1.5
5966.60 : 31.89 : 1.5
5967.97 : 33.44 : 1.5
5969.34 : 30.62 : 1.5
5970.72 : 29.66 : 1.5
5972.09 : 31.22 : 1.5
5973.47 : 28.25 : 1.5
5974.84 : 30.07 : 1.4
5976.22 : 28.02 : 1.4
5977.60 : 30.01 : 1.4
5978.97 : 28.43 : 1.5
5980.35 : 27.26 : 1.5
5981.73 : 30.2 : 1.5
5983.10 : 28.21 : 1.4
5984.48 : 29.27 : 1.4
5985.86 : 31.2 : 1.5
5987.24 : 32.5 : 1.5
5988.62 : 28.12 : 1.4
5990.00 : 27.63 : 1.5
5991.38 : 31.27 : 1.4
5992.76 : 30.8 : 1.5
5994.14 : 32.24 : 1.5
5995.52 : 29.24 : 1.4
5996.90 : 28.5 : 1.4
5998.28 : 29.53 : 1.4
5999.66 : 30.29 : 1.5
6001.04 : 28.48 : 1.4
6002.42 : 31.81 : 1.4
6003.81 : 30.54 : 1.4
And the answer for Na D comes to 0.9 Angstrom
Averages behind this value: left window 30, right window 29.9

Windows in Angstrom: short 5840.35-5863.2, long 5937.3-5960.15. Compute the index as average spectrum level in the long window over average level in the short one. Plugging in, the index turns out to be 1.0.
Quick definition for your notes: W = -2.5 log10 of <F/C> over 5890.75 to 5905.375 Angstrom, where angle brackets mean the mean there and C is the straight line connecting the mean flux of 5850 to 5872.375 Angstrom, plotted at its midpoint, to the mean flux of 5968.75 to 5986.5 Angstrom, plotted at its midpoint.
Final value 0.04 mag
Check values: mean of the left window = 29.8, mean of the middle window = 28.5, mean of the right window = 29.4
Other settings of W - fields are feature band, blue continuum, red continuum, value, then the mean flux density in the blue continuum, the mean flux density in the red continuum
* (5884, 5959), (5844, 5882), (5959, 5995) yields 0.020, 30.1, 30.2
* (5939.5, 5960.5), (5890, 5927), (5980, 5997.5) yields 0.001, 29.3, 29.8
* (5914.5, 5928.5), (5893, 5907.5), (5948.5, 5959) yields -0.033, 28.8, 29.5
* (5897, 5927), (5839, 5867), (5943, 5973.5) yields 0.016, 30.4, 30.3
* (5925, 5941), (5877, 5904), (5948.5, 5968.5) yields -0.011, 29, 30.3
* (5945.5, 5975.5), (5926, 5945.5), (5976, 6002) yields -0.020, 29.8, 29.6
